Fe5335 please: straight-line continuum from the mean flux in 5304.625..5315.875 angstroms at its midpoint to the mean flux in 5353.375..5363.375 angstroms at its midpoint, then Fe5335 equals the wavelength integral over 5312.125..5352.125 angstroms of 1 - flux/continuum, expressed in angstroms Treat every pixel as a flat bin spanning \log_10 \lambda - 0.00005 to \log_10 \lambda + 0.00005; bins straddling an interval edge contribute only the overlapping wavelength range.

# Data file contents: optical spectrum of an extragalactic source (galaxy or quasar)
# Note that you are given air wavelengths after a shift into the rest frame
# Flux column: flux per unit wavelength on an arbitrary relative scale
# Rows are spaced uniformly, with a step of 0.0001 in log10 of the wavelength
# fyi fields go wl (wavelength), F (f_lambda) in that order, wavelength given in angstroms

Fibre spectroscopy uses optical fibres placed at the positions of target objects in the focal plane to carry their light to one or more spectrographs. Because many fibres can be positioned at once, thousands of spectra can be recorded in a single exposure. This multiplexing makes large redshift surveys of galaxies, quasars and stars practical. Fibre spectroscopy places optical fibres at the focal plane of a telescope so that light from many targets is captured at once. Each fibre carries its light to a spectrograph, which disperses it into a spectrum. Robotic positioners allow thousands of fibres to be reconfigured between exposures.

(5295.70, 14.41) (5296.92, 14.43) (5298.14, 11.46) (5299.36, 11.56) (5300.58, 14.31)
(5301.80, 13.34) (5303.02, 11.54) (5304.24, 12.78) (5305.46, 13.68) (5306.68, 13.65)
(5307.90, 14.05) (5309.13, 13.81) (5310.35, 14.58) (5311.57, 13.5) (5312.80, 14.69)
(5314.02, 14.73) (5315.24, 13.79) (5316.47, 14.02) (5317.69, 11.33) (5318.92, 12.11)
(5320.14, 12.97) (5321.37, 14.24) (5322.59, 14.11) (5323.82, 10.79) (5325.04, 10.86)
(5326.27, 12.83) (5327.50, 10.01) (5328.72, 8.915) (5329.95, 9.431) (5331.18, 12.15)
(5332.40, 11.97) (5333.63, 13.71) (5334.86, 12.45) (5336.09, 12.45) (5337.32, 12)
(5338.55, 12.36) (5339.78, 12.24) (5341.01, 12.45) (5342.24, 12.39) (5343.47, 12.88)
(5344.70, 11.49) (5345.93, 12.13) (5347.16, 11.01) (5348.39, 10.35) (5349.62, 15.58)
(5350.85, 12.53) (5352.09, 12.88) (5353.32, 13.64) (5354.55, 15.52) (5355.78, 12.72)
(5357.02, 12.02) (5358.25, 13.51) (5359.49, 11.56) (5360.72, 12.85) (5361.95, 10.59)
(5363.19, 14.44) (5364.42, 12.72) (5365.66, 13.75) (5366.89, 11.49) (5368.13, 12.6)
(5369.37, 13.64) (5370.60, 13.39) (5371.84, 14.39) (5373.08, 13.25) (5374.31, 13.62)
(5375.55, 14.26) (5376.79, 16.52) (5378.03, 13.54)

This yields 3.4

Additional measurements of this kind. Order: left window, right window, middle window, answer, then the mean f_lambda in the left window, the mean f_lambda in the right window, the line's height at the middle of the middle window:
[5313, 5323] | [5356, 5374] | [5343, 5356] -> 0.3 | 13.5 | 12.9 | 13.1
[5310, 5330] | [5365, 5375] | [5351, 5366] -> 0.1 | 12.6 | 13.3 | 13.1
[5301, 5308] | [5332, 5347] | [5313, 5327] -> -0.1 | 13.2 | 12.3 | 12.8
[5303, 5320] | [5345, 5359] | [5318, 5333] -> 1.8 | 13.5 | 12.9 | 13.3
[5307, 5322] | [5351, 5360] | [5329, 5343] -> 1.3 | 13.7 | 13.1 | 13.4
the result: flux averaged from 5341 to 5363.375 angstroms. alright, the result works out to 12.6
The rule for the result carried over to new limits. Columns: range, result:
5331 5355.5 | 12.6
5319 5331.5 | 11.6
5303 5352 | 12.6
